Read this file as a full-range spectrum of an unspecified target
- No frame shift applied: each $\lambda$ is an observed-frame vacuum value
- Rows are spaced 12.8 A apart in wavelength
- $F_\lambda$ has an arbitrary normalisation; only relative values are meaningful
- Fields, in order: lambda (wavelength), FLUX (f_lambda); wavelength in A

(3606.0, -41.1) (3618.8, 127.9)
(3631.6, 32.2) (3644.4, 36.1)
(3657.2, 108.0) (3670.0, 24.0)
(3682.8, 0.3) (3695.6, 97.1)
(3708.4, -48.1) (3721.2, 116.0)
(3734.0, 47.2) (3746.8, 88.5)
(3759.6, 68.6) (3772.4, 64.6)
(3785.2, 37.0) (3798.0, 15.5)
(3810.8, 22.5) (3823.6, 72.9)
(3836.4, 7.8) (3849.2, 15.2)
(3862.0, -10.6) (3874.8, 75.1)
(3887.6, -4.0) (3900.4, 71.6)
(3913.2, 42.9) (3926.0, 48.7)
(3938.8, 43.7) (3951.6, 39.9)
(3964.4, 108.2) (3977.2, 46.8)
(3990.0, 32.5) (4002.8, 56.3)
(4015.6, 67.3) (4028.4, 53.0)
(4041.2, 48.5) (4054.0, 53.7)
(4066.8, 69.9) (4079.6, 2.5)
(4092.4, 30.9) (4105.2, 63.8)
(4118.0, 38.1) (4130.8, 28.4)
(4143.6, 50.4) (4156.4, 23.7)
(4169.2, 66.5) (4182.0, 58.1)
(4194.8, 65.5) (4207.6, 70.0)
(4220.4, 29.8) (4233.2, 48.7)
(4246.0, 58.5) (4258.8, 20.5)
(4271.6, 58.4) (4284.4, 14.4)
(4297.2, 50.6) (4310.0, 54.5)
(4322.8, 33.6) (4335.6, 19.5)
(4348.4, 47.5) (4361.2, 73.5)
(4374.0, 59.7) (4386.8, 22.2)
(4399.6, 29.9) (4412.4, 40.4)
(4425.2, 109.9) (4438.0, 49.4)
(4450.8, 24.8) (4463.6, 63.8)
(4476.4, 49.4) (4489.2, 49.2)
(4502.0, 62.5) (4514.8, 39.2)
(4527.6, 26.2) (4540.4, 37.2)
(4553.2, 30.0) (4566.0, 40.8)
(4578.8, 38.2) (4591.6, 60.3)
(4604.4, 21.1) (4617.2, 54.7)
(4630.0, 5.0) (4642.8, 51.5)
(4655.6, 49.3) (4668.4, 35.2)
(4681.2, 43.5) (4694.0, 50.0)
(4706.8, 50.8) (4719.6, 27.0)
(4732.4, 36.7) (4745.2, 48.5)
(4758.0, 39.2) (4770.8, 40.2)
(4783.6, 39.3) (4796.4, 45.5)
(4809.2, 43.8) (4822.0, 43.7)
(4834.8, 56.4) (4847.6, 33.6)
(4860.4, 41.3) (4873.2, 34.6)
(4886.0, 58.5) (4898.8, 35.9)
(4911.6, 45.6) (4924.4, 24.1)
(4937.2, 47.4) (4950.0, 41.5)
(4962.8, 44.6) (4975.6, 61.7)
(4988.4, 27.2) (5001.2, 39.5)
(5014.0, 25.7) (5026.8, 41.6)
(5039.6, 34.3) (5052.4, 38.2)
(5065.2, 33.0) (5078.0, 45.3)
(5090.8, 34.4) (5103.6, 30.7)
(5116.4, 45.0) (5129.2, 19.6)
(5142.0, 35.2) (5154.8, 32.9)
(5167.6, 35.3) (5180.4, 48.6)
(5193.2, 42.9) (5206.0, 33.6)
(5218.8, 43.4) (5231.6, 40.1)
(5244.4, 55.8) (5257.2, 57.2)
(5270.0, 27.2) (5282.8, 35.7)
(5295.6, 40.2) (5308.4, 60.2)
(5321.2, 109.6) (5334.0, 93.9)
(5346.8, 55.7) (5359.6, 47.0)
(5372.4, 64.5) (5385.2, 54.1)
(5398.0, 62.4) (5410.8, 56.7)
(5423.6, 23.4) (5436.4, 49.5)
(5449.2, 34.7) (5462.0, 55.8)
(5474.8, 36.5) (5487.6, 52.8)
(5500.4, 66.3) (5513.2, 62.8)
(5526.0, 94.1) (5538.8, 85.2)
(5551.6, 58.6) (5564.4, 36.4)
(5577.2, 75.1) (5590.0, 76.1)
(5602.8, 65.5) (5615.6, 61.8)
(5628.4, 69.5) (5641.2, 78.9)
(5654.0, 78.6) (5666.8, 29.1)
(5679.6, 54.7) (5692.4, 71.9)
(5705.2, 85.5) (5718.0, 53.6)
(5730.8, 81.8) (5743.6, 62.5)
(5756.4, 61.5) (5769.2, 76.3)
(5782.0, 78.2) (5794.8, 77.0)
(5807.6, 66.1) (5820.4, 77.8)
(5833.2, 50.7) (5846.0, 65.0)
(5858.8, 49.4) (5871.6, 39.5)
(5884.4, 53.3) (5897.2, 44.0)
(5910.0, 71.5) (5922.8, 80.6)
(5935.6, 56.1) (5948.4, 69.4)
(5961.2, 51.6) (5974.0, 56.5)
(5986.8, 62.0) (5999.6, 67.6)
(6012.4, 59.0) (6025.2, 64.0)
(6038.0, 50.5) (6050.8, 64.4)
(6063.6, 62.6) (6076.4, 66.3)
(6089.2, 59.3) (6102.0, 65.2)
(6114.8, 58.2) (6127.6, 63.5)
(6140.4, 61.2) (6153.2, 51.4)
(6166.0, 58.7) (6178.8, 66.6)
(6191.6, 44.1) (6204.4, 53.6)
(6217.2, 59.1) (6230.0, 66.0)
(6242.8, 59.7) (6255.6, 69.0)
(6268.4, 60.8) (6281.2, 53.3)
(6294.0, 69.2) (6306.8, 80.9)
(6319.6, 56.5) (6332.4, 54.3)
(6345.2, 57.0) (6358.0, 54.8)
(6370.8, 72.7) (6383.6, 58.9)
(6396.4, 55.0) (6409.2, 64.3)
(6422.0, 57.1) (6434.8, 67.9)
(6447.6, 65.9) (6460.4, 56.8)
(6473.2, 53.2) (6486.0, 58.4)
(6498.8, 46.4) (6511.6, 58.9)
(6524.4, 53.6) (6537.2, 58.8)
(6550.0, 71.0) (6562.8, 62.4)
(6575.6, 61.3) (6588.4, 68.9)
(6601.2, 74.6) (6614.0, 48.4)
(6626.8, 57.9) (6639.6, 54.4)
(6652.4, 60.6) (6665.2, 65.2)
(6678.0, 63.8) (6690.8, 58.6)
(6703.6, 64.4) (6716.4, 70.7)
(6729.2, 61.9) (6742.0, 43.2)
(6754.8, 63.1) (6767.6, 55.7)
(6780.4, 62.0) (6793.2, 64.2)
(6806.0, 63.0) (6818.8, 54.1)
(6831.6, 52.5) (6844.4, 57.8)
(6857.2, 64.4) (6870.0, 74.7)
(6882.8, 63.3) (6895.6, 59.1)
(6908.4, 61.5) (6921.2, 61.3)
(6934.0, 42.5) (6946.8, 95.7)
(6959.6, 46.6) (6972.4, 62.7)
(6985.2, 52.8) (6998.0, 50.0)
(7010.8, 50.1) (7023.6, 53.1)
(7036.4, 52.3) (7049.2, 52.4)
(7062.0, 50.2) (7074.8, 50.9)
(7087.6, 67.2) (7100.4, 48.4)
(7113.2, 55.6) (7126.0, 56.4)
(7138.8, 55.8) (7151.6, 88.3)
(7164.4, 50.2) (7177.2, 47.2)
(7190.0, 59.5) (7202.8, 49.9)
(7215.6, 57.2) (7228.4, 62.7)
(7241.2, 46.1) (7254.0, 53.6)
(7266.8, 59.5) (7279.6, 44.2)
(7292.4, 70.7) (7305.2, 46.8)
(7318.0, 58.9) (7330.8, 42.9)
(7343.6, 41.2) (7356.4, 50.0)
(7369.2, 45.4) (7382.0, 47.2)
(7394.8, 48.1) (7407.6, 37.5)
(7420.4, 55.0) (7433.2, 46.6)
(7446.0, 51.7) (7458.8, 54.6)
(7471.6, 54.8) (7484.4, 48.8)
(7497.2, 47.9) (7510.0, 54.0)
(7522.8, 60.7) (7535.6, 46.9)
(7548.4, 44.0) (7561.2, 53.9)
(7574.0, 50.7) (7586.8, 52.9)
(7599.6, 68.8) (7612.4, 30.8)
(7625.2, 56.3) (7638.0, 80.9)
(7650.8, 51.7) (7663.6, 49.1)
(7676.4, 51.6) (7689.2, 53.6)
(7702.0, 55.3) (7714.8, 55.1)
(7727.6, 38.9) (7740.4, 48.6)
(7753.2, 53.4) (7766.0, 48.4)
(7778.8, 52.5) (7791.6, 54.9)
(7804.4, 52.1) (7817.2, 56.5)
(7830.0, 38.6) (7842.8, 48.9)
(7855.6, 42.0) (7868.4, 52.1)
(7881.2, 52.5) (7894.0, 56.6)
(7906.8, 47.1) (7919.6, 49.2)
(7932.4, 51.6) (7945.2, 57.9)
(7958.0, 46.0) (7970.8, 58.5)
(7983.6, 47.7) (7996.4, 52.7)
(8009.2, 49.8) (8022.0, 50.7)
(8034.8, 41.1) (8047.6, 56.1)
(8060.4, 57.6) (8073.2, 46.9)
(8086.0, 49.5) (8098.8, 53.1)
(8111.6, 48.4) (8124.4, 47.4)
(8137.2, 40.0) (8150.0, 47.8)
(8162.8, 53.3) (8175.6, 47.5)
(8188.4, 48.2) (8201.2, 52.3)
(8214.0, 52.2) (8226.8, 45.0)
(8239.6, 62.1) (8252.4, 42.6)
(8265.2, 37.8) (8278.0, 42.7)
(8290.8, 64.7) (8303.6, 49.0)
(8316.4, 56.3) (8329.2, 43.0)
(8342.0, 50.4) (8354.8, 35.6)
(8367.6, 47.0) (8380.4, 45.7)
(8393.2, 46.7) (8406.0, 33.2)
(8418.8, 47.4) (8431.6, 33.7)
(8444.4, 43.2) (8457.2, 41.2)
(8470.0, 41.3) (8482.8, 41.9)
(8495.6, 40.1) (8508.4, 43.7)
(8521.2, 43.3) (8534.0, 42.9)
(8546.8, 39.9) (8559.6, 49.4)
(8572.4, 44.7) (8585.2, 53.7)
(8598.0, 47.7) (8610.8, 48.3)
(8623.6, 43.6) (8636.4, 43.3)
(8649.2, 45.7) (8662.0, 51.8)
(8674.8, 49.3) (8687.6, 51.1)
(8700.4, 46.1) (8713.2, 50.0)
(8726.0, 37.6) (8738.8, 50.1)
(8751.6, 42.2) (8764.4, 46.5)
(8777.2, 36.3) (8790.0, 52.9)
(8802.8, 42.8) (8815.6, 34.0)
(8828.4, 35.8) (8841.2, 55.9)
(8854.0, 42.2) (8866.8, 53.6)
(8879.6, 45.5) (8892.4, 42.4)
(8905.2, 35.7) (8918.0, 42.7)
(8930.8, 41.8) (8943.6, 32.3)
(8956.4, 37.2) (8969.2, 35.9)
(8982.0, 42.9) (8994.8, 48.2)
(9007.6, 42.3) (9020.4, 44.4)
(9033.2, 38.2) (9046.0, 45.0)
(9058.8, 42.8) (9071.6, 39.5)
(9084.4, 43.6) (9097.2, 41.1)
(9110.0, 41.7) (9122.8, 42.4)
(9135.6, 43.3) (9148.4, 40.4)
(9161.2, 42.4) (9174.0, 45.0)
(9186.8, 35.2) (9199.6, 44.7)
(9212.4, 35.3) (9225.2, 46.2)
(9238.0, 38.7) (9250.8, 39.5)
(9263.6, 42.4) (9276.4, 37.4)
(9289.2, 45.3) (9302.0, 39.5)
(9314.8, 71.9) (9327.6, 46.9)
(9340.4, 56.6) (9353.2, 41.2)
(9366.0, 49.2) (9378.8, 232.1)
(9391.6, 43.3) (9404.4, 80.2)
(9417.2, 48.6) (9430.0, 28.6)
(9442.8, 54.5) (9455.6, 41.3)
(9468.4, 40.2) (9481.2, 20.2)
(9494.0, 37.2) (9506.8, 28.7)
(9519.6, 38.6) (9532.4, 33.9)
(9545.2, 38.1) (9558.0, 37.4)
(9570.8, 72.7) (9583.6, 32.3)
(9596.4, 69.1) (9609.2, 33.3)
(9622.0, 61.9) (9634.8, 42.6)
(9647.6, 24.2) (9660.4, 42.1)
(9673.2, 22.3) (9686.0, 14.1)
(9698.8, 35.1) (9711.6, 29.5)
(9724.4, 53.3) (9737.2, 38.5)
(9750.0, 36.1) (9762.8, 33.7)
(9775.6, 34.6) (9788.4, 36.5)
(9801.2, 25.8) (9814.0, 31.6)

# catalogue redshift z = 0.43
